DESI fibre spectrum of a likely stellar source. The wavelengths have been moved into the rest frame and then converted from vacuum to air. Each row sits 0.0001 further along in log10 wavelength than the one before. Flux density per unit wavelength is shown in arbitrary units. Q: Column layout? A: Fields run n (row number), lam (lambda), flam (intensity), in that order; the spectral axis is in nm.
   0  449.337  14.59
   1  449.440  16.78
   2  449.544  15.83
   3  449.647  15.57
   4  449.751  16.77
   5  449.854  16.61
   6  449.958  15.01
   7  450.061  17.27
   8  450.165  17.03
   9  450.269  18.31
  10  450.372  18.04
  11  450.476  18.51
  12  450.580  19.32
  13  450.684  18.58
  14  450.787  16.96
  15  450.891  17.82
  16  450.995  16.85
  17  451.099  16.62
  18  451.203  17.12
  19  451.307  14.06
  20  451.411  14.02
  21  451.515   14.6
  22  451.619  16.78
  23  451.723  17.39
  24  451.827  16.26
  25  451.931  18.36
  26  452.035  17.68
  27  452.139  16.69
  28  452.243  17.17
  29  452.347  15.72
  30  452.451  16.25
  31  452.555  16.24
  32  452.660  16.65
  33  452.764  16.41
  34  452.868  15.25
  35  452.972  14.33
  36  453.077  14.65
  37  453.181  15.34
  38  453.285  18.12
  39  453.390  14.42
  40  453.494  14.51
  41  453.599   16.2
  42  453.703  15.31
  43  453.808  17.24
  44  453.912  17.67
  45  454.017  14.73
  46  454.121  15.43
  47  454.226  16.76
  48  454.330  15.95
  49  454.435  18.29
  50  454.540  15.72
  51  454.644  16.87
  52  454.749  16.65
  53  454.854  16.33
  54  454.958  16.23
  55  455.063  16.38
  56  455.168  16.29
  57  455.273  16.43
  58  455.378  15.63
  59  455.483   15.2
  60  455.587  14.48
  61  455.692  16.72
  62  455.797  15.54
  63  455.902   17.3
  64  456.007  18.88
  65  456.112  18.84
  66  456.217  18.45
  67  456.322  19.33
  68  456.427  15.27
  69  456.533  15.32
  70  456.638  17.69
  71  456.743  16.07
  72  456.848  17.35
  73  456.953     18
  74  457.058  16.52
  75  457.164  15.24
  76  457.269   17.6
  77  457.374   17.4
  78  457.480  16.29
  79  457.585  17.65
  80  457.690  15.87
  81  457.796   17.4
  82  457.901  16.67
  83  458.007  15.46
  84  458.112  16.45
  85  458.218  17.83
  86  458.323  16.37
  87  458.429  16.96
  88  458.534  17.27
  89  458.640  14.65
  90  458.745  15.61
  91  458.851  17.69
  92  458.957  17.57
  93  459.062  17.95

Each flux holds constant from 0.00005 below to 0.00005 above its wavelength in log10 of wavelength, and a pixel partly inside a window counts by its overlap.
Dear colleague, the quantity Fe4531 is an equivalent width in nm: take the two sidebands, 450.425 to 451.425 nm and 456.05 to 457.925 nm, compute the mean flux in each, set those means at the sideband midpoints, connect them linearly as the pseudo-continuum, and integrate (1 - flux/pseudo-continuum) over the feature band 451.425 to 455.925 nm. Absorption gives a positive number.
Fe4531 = 0.241 nm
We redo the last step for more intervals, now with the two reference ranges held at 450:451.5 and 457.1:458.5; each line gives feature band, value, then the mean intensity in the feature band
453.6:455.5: 0.066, 16.3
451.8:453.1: 0.053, 16.3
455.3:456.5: -0.002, 16.8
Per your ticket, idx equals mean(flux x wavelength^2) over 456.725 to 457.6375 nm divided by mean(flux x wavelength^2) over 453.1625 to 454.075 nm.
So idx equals 1.1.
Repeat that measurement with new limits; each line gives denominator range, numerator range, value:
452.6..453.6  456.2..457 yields 1.12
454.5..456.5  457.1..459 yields 1.01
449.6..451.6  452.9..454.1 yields 0.95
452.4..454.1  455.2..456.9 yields 1.07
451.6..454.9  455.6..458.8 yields 1.05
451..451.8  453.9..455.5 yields 1.04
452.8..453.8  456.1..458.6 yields 1.12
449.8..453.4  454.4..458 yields 1.03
